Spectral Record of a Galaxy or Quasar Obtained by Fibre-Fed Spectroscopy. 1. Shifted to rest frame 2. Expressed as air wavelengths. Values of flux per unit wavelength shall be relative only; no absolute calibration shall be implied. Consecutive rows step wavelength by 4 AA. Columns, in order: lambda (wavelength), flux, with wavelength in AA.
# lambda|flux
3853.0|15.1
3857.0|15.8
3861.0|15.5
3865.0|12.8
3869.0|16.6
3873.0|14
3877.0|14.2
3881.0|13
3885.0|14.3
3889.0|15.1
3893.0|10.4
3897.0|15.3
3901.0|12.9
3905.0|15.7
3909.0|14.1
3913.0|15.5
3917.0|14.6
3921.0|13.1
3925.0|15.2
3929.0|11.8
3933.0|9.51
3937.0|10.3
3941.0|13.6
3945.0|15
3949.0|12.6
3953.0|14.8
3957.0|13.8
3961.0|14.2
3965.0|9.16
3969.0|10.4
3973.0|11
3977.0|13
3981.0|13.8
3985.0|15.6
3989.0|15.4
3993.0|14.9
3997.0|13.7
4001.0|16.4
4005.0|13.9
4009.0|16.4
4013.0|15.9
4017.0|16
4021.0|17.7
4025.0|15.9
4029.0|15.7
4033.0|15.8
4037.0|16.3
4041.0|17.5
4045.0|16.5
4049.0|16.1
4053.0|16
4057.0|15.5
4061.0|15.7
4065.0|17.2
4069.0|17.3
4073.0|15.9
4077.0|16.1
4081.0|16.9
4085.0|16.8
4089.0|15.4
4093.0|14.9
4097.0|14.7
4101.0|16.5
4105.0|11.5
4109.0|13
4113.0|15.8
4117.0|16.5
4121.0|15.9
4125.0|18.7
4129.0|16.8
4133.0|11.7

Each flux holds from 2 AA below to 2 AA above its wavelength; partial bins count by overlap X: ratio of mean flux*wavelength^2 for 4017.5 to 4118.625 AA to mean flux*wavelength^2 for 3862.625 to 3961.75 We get 1.3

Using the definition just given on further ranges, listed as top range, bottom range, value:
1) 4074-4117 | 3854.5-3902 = 1.20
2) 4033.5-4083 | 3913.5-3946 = 1.35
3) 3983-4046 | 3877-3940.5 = 1.25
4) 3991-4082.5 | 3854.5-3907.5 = 1.22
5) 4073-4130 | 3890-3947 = 1.28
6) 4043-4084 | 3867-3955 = 1.29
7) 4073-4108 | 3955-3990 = 1.26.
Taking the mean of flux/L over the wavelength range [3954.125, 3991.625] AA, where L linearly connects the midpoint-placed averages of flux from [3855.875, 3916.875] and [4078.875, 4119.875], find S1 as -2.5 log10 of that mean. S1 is 0.13 mag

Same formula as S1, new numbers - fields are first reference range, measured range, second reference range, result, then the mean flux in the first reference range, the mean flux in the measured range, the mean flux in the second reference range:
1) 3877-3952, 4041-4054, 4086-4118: -0.14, 13.5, 16.4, 14.8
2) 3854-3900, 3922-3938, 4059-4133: 0.23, 14.3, 11.9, 15.8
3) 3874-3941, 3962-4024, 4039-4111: 0.03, 13.5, 14.2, 15.8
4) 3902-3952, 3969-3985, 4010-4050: 0.17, 13.4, 12.7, 16.3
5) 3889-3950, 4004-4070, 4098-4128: -0.11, 13.4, 16.2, 15.4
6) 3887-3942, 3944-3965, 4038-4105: 0.04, 13.4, 13.6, 16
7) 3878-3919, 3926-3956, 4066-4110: 0.14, 14.1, 12.6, 15.5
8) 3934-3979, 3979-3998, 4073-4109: -0.13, 12.5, 14.7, 15.2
